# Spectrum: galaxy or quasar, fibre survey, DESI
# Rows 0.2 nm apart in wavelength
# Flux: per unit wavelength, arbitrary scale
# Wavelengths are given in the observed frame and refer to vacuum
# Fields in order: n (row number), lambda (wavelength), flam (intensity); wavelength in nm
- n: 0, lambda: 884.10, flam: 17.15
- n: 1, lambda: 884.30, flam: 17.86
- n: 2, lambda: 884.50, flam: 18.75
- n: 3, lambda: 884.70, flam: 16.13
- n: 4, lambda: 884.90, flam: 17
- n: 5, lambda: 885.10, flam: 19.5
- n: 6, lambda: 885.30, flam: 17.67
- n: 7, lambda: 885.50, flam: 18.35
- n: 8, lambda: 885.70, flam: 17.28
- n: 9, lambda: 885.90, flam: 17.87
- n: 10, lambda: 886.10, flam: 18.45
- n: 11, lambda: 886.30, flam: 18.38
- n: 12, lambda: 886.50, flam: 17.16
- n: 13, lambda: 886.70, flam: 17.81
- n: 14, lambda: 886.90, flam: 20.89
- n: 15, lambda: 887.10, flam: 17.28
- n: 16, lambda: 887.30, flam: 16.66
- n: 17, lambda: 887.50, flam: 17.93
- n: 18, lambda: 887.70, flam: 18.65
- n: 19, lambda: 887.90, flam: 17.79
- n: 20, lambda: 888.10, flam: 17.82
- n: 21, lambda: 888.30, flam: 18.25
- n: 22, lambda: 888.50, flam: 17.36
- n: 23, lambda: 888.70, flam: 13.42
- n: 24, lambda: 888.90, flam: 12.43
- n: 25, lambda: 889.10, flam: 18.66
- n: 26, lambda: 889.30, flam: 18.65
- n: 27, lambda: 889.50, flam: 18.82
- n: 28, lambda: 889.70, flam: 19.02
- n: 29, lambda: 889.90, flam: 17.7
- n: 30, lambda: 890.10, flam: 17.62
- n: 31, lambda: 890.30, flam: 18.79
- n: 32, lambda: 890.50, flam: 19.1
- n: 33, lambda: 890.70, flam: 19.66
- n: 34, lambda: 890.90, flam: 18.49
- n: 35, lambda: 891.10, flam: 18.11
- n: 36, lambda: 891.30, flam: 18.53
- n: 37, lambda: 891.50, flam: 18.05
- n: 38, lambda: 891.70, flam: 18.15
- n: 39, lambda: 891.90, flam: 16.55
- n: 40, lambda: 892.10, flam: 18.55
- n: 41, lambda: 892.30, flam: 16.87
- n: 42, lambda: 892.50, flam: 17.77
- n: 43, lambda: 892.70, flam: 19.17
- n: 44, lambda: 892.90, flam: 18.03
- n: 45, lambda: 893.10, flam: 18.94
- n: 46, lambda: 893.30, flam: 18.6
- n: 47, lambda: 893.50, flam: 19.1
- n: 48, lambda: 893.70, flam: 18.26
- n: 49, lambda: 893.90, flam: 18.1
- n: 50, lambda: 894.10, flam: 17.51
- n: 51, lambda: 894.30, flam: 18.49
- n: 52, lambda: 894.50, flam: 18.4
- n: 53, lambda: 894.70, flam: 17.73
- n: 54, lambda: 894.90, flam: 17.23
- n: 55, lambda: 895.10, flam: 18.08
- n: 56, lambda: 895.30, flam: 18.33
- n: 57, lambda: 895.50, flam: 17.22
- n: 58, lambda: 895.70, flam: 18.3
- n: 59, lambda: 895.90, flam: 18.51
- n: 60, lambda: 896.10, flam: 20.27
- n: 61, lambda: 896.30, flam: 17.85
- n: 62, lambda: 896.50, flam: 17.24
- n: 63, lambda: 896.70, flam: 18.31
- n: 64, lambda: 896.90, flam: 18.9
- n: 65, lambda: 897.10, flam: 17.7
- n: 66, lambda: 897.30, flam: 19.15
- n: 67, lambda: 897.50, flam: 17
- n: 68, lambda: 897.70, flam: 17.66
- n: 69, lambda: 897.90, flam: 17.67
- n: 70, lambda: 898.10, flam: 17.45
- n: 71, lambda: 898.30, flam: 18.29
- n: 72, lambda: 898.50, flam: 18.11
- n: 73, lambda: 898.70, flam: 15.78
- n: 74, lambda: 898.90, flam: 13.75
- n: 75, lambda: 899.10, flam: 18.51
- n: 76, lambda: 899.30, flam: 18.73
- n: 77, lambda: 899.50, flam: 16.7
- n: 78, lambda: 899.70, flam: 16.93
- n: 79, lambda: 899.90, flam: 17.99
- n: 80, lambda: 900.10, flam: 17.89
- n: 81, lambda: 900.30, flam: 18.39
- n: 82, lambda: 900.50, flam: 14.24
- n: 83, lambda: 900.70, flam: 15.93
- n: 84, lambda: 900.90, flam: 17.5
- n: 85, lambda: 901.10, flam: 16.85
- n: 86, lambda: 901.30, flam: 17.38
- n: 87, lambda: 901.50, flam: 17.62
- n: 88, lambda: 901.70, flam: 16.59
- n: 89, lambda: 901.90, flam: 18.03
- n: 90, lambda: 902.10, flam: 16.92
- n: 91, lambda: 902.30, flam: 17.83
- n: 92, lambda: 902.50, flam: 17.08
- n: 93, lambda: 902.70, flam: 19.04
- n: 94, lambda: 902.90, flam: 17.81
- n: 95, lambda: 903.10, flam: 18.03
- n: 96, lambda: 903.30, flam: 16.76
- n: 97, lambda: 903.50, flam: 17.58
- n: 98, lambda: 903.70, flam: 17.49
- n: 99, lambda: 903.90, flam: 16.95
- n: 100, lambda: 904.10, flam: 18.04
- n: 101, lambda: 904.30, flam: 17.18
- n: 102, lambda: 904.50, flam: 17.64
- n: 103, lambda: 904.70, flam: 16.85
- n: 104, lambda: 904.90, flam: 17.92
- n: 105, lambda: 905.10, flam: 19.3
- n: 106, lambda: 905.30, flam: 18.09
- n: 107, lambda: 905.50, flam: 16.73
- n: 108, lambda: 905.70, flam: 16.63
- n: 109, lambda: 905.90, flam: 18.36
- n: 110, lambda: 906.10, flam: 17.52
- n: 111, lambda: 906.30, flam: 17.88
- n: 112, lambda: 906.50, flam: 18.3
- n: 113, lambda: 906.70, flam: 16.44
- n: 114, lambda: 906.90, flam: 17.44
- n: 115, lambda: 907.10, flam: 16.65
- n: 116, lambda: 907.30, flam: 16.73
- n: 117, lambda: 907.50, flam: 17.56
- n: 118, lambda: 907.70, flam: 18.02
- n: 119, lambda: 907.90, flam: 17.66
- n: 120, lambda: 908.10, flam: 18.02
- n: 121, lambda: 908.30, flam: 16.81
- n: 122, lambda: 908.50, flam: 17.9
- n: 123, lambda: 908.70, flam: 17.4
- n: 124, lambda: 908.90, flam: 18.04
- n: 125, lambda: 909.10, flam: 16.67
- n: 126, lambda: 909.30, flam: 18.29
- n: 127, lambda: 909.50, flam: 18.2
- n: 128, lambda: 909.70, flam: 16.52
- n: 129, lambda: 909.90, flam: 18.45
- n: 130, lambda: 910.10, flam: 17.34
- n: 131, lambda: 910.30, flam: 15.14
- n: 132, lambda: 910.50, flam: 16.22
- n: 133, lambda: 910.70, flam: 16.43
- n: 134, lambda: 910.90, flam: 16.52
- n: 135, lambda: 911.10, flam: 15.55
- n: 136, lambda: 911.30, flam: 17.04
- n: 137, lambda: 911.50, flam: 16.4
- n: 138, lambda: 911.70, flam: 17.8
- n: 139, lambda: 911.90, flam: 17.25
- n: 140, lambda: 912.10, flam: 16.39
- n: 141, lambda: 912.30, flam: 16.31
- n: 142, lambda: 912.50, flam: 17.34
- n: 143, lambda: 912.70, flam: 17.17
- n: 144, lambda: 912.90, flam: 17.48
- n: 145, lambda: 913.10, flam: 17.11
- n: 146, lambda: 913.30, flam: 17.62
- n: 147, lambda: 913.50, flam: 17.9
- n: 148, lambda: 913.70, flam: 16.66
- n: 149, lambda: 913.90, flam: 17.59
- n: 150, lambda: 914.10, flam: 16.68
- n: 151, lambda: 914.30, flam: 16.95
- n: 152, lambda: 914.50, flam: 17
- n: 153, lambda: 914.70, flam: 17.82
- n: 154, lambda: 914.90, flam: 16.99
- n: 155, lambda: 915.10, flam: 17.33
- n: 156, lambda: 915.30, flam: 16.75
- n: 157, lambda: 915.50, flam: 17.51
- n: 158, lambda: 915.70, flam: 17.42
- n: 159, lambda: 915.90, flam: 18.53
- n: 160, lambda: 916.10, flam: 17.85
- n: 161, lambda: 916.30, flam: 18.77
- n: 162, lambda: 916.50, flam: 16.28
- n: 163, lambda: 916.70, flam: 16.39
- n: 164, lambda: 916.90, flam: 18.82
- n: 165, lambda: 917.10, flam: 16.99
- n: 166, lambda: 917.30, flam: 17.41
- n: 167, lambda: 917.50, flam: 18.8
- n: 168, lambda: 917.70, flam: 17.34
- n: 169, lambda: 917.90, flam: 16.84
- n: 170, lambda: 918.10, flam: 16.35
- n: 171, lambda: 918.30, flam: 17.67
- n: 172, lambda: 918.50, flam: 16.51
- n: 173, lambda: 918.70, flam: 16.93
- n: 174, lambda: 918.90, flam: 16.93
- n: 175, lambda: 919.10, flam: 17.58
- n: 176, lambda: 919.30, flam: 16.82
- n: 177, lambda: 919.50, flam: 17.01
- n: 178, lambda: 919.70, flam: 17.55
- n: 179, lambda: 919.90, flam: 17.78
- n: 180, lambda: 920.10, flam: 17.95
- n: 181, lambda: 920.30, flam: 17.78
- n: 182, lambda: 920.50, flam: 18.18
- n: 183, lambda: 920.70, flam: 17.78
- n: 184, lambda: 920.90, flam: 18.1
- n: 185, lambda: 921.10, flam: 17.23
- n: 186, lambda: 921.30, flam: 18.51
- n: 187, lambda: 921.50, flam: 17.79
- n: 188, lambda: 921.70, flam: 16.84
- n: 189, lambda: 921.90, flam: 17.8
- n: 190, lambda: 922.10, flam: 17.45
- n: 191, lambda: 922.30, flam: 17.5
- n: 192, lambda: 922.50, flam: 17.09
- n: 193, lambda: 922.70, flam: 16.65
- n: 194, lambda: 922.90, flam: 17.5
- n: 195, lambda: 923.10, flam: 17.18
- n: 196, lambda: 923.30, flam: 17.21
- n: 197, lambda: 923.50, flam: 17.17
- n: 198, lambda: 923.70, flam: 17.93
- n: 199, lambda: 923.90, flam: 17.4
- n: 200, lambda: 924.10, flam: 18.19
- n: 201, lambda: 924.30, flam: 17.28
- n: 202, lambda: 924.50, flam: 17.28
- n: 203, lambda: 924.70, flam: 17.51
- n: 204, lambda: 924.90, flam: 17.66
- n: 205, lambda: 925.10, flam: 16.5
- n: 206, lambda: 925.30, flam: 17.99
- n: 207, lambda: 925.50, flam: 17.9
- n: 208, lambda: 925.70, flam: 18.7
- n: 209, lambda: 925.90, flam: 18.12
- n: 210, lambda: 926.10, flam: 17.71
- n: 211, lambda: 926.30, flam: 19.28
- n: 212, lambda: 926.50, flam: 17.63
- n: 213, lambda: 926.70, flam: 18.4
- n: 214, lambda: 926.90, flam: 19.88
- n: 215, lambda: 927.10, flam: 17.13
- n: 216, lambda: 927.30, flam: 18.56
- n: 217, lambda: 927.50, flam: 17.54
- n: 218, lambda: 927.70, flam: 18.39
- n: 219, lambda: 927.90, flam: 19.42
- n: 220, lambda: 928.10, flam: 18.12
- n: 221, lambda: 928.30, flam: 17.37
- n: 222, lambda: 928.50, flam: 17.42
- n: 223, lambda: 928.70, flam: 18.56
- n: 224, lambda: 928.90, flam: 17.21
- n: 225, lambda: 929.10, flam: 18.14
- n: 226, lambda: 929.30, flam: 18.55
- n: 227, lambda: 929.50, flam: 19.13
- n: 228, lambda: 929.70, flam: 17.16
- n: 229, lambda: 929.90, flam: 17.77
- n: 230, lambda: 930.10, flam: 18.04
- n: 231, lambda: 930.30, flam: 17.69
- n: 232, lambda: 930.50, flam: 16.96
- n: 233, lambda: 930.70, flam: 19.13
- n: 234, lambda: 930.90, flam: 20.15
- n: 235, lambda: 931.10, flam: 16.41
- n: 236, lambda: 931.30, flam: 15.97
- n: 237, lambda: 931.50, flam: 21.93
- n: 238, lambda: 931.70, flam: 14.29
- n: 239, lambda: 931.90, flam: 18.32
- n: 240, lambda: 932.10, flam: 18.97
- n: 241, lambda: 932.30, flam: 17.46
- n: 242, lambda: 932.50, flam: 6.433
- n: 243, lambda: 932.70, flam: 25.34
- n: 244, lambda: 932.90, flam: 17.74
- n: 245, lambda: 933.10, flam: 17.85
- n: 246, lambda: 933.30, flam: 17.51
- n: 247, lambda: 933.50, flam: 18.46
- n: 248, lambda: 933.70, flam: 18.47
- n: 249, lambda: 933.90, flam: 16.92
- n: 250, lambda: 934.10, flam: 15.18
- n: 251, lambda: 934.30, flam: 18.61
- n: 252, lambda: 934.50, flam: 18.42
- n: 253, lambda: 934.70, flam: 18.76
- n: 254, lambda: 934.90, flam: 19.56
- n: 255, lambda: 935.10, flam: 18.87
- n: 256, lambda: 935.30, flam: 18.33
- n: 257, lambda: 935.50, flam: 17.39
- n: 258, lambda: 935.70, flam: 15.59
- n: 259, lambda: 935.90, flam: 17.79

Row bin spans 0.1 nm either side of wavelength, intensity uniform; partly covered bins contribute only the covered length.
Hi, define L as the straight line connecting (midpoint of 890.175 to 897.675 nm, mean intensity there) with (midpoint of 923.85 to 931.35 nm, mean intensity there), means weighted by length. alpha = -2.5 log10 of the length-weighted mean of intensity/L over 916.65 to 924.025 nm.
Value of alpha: 0.04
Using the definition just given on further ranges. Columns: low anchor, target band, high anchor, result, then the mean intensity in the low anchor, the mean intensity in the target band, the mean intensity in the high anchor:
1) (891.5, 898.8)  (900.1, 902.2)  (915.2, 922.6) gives 0.056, 18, 17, 17.5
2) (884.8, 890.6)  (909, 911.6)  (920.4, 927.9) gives 0.060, 17.8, 16.8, 17.8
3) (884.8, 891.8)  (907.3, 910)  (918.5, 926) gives 0.004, 17.9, 17.6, 17.5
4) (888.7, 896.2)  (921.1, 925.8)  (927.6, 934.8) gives 0.023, 18.1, 17.5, 17.8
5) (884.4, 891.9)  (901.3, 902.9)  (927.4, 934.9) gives 0.017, 17.9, 17.6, 17.9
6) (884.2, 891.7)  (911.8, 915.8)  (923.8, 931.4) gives 0.048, 17.9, 17.2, 18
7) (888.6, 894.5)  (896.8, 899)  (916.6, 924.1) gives 0.028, 18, 17.4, 17.4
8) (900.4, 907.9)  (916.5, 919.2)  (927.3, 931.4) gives 0.029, 17.4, 17.2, 18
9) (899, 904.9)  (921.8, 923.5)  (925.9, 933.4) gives 0.032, 17.4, 17.3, 17.9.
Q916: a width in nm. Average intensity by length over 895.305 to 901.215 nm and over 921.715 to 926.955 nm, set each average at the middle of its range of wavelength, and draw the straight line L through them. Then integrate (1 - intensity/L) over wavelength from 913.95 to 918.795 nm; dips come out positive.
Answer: 0.09 nm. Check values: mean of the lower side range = 17.6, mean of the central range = 17.3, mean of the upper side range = 17.7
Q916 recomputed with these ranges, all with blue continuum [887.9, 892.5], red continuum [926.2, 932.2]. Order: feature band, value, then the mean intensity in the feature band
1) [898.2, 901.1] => 0.13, 17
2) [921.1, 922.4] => 0.03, 17.6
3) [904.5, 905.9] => 0.02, 17.6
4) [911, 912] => 0.06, 16.8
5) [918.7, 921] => 0.06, 17.6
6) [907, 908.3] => 0.04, 17.4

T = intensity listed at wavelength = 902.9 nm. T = 17.81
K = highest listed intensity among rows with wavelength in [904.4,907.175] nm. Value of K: 19.3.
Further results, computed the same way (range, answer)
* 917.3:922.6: 18.8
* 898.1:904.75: 19.04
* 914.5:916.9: 18.82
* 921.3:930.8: 19.88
